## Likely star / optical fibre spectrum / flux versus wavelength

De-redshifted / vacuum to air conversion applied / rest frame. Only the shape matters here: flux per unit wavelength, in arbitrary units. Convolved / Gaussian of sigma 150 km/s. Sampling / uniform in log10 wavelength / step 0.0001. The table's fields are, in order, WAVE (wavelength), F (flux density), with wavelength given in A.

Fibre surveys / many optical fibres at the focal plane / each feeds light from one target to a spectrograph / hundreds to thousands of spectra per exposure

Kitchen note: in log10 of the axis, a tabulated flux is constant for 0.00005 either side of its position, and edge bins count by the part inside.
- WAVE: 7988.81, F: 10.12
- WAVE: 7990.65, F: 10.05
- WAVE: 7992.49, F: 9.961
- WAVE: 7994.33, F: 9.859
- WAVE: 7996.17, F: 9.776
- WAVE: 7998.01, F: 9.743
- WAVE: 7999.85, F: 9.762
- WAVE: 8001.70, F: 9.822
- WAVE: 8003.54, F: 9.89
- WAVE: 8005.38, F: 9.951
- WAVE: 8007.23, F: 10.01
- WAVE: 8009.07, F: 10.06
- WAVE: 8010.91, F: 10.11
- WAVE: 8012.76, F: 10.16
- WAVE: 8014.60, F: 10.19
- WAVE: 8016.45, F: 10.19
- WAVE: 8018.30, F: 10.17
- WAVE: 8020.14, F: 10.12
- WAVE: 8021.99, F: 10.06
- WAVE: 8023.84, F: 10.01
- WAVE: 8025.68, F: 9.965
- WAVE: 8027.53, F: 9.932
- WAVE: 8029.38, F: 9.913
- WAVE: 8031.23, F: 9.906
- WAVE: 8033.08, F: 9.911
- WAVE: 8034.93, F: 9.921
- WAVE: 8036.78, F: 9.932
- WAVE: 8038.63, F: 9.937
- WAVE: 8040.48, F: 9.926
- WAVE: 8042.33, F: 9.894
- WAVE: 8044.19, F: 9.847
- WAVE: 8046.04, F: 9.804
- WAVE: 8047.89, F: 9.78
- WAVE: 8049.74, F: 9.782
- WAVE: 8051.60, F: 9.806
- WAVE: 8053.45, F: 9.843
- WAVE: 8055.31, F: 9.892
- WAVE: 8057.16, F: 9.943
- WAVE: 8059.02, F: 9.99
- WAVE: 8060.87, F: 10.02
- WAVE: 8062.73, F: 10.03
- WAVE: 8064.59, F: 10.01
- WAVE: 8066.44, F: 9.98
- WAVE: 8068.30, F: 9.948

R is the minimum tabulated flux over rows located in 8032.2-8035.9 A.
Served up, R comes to 9.911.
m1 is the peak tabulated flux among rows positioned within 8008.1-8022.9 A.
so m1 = 10.19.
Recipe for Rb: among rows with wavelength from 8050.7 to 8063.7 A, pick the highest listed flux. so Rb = 10.03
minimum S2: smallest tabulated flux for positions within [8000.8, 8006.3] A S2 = 9.822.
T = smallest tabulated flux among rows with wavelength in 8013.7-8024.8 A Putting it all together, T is 10.01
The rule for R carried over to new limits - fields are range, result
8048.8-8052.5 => 9.782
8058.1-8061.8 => 9.99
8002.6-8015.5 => 9.89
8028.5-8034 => 9.906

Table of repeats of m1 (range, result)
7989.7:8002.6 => 10.05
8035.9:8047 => 9.937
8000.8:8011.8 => 10.11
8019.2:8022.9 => 10.12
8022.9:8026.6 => 10.01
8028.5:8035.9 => 9.921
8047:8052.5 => 9.806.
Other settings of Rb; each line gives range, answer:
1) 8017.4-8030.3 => 10.17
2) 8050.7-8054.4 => 9.843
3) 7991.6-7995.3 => 9.961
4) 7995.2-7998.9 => 9.776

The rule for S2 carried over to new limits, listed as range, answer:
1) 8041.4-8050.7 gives 9.78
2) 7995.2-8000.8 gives 9.743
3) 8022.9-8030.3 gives 9.913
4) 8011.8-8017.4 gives 10.16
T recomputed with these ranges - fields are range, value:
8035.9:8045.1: 9.847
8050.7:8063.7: 9.806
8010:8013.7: 10.11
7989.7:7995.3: 9.859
